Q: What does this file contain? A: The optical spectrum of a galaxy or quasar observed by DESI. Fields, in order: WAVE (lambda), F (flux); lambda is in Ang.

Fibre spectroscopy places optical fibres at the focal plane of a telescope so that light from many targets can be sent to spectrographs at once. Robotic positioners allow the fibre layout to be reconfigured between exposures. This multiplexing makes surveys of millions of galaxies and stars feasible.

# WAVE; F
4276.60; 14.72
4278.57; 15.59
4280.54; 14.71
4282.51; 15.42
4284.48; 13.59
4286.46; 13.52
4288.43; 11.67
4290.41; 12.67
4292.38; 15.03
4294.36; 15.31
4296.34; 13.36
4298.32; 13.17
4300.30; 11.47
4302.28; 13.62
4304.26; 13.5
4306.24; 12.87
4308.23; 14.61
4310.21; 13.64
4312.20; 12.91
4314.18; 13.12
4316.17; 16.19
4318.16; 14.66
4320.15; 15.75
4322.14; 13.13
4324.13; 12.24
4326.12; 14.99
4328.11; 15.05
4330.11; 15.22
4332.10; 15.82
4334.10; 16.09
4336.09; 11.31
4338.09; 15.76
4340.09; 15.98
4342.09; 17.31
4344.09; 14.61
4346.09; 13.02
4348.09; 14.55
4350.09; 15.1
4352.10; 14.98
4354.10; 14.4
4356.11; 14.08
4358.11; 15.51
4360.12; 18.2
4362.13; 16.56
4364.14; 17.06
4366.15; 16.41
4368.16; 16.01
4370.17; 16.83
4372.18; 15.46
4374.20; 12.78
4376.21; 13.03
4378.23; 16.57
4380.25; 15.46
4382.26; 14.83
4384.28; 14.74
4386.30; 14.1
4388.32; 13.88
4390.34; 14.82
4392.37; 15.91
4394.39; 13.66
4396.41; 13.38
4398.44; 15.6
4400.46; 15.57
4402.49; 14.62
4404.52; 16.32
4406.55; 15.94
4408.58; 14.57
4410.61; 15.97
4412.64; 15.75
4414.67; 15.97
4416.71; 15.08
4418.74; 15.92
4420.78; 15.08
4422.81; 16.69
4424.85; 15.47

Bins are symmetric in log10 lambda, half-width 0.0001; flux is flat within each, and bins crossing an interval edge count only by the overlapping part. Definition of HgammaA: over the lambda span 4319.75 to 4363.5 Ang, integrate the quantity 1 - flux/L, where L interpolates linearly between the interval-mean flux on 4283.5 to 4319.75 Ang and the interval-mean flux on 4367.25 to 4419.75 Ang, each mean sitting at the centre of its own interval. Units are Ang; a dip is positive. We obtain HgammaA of -2.2 Ang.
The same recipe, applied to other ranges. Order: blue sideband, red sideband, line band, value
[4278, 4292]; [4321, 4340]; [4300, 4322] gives 0.5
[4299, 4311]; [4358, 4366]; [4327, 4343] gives -0.1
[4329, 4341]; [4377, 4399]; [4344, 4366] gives -0.6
